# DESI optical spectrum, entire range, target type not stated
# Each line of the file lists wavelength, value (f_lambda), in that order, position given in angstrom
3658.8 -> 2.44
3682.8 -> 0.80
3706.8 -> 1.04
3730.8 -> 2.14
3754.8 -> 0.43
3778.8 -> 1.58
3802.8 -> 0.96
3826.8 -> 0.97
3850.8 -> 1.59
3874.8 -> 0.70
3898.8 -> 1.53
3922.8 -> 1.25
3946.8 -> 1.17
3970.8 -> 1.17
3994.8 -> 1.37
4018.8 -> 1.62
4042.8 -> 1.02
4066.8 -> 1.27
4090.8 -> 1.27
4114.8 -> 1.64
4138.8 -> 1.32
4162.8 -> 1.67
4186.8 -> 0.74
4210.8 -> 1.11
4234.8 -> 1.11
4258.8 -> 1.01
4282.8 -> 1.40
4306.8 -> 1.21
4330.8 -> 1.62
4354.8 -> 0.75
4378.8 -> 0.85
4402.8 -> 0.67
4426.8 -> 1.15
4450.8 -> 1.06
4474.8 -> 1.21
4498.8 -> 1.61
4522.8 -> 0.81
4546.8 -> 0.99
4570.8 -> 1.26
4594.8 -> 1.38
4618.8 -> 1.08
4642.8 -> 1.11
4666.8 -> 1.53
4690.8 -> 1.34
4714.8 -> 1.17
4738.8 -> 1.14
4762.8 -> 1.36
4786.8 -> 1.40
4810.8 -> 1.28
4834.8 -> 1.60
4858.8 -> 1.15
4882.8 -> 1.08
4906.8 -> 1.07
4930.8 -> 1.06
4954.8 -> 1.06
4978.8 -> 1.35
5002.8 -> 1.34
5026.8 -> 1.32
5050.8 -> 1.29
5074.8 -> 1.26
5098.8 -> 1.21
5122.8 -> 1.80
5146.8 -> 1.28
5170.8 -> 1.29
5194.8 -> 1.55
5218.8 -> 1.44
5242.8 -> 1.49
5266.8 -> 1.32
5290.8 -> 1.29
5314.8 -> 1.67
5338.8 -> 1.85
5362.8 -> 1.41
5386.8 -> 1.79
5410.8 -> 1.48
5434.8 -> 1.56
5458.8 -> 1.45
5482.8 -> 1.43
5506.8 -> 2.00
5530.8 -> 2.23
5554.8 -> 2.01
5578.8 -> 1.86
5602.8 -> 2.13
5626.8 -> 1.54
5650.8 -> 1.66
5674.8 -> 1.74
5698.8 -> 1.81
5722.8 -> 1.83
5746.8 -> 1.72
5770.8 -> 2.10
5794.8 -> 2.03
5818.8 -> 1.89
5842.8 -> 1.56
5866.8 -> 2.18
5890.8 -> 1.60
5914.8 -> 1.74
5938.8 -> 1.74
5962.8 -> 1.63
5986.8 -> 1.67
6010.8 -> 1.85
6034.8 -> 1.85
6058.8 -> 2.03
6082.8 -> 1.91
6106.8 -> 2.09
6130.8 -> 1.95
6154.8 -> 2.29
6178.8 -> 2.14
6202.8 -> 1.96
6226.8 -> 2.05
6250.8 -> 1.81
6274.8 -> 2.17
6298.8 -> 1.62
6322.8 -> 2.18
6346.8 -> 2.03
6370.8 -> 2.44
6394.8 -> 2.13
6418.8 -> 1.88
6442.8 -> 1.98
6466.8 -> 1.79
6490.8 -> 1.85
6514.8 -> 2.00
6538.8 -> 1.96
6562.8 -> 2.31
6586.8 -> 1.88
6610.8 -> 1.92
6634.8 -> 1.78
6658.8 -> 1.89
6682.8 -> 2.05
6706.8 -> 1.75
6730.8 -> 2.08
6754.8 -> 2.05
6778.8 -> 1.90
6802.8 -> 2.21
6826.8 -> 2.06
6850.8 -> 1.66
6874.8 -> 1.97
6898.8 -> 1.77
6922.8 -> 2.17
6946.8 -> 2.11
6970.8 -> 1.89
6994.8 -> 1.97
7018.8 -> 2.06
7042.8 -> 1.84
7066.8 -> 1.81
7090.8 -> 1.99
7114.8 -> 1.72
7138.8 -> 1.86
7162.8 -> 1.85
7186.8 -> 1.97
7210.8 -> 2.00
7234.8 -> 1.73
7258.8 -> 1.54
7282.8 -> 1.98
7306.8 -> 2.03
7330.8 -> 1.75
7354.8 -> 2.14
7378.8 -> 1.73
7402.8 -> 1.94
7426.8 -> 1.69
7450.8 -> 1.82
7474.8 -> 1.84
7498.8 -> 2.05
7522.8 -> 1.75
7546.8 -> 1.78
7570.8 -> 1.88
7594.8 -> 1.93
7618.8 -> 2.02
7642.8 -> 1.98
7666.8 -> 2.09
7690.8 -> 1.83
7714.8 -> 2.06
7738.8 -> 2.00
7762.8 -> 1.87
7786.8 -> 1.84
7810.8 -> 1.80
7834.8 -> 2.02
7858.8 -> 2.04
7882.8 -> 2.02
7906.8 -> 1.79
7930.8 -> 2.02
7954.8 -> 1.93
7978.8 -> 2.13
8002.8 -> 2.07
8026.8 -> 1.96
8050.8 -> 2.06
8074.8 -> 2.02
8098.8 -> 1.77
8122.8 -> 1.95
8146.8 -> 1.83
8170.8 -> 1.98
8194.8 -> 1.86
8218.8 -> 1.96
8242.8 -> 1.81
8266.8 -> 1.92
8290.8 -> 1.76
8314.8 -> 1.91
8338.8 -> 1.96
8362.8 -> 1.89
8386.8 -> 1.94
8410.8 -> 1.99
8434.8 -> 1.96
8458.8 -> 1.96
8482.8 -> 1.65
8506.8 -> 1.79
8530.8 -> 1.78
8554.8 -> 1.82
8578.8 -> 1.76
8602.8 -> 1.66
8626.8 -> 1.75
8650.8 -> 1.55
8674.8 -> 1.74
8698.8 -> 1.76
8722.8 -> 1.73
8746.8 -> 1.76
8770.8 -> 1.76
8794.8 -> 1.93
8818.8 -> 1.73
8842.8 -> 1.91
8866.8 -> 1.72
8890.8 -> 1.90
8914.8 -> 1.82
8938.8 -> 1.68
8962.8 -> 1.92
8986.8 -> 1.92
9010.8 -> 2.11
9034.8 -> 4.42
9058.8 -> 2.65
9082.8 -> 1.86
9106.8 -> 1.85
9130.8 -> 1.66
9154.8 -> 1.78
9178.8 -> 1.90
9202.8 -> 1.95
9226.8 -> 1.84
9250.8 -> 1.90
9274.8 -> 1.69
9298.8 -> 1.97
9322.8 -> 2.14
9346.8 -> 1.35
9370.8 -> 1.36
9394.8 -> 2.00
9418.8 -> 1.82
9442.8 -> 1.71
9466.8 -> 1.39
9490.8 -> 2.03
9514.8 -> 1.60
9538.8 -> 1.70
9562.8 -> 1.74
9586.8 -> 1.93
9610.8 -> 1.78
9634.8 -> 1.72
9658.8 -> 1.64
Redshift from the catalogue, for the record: 0.376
